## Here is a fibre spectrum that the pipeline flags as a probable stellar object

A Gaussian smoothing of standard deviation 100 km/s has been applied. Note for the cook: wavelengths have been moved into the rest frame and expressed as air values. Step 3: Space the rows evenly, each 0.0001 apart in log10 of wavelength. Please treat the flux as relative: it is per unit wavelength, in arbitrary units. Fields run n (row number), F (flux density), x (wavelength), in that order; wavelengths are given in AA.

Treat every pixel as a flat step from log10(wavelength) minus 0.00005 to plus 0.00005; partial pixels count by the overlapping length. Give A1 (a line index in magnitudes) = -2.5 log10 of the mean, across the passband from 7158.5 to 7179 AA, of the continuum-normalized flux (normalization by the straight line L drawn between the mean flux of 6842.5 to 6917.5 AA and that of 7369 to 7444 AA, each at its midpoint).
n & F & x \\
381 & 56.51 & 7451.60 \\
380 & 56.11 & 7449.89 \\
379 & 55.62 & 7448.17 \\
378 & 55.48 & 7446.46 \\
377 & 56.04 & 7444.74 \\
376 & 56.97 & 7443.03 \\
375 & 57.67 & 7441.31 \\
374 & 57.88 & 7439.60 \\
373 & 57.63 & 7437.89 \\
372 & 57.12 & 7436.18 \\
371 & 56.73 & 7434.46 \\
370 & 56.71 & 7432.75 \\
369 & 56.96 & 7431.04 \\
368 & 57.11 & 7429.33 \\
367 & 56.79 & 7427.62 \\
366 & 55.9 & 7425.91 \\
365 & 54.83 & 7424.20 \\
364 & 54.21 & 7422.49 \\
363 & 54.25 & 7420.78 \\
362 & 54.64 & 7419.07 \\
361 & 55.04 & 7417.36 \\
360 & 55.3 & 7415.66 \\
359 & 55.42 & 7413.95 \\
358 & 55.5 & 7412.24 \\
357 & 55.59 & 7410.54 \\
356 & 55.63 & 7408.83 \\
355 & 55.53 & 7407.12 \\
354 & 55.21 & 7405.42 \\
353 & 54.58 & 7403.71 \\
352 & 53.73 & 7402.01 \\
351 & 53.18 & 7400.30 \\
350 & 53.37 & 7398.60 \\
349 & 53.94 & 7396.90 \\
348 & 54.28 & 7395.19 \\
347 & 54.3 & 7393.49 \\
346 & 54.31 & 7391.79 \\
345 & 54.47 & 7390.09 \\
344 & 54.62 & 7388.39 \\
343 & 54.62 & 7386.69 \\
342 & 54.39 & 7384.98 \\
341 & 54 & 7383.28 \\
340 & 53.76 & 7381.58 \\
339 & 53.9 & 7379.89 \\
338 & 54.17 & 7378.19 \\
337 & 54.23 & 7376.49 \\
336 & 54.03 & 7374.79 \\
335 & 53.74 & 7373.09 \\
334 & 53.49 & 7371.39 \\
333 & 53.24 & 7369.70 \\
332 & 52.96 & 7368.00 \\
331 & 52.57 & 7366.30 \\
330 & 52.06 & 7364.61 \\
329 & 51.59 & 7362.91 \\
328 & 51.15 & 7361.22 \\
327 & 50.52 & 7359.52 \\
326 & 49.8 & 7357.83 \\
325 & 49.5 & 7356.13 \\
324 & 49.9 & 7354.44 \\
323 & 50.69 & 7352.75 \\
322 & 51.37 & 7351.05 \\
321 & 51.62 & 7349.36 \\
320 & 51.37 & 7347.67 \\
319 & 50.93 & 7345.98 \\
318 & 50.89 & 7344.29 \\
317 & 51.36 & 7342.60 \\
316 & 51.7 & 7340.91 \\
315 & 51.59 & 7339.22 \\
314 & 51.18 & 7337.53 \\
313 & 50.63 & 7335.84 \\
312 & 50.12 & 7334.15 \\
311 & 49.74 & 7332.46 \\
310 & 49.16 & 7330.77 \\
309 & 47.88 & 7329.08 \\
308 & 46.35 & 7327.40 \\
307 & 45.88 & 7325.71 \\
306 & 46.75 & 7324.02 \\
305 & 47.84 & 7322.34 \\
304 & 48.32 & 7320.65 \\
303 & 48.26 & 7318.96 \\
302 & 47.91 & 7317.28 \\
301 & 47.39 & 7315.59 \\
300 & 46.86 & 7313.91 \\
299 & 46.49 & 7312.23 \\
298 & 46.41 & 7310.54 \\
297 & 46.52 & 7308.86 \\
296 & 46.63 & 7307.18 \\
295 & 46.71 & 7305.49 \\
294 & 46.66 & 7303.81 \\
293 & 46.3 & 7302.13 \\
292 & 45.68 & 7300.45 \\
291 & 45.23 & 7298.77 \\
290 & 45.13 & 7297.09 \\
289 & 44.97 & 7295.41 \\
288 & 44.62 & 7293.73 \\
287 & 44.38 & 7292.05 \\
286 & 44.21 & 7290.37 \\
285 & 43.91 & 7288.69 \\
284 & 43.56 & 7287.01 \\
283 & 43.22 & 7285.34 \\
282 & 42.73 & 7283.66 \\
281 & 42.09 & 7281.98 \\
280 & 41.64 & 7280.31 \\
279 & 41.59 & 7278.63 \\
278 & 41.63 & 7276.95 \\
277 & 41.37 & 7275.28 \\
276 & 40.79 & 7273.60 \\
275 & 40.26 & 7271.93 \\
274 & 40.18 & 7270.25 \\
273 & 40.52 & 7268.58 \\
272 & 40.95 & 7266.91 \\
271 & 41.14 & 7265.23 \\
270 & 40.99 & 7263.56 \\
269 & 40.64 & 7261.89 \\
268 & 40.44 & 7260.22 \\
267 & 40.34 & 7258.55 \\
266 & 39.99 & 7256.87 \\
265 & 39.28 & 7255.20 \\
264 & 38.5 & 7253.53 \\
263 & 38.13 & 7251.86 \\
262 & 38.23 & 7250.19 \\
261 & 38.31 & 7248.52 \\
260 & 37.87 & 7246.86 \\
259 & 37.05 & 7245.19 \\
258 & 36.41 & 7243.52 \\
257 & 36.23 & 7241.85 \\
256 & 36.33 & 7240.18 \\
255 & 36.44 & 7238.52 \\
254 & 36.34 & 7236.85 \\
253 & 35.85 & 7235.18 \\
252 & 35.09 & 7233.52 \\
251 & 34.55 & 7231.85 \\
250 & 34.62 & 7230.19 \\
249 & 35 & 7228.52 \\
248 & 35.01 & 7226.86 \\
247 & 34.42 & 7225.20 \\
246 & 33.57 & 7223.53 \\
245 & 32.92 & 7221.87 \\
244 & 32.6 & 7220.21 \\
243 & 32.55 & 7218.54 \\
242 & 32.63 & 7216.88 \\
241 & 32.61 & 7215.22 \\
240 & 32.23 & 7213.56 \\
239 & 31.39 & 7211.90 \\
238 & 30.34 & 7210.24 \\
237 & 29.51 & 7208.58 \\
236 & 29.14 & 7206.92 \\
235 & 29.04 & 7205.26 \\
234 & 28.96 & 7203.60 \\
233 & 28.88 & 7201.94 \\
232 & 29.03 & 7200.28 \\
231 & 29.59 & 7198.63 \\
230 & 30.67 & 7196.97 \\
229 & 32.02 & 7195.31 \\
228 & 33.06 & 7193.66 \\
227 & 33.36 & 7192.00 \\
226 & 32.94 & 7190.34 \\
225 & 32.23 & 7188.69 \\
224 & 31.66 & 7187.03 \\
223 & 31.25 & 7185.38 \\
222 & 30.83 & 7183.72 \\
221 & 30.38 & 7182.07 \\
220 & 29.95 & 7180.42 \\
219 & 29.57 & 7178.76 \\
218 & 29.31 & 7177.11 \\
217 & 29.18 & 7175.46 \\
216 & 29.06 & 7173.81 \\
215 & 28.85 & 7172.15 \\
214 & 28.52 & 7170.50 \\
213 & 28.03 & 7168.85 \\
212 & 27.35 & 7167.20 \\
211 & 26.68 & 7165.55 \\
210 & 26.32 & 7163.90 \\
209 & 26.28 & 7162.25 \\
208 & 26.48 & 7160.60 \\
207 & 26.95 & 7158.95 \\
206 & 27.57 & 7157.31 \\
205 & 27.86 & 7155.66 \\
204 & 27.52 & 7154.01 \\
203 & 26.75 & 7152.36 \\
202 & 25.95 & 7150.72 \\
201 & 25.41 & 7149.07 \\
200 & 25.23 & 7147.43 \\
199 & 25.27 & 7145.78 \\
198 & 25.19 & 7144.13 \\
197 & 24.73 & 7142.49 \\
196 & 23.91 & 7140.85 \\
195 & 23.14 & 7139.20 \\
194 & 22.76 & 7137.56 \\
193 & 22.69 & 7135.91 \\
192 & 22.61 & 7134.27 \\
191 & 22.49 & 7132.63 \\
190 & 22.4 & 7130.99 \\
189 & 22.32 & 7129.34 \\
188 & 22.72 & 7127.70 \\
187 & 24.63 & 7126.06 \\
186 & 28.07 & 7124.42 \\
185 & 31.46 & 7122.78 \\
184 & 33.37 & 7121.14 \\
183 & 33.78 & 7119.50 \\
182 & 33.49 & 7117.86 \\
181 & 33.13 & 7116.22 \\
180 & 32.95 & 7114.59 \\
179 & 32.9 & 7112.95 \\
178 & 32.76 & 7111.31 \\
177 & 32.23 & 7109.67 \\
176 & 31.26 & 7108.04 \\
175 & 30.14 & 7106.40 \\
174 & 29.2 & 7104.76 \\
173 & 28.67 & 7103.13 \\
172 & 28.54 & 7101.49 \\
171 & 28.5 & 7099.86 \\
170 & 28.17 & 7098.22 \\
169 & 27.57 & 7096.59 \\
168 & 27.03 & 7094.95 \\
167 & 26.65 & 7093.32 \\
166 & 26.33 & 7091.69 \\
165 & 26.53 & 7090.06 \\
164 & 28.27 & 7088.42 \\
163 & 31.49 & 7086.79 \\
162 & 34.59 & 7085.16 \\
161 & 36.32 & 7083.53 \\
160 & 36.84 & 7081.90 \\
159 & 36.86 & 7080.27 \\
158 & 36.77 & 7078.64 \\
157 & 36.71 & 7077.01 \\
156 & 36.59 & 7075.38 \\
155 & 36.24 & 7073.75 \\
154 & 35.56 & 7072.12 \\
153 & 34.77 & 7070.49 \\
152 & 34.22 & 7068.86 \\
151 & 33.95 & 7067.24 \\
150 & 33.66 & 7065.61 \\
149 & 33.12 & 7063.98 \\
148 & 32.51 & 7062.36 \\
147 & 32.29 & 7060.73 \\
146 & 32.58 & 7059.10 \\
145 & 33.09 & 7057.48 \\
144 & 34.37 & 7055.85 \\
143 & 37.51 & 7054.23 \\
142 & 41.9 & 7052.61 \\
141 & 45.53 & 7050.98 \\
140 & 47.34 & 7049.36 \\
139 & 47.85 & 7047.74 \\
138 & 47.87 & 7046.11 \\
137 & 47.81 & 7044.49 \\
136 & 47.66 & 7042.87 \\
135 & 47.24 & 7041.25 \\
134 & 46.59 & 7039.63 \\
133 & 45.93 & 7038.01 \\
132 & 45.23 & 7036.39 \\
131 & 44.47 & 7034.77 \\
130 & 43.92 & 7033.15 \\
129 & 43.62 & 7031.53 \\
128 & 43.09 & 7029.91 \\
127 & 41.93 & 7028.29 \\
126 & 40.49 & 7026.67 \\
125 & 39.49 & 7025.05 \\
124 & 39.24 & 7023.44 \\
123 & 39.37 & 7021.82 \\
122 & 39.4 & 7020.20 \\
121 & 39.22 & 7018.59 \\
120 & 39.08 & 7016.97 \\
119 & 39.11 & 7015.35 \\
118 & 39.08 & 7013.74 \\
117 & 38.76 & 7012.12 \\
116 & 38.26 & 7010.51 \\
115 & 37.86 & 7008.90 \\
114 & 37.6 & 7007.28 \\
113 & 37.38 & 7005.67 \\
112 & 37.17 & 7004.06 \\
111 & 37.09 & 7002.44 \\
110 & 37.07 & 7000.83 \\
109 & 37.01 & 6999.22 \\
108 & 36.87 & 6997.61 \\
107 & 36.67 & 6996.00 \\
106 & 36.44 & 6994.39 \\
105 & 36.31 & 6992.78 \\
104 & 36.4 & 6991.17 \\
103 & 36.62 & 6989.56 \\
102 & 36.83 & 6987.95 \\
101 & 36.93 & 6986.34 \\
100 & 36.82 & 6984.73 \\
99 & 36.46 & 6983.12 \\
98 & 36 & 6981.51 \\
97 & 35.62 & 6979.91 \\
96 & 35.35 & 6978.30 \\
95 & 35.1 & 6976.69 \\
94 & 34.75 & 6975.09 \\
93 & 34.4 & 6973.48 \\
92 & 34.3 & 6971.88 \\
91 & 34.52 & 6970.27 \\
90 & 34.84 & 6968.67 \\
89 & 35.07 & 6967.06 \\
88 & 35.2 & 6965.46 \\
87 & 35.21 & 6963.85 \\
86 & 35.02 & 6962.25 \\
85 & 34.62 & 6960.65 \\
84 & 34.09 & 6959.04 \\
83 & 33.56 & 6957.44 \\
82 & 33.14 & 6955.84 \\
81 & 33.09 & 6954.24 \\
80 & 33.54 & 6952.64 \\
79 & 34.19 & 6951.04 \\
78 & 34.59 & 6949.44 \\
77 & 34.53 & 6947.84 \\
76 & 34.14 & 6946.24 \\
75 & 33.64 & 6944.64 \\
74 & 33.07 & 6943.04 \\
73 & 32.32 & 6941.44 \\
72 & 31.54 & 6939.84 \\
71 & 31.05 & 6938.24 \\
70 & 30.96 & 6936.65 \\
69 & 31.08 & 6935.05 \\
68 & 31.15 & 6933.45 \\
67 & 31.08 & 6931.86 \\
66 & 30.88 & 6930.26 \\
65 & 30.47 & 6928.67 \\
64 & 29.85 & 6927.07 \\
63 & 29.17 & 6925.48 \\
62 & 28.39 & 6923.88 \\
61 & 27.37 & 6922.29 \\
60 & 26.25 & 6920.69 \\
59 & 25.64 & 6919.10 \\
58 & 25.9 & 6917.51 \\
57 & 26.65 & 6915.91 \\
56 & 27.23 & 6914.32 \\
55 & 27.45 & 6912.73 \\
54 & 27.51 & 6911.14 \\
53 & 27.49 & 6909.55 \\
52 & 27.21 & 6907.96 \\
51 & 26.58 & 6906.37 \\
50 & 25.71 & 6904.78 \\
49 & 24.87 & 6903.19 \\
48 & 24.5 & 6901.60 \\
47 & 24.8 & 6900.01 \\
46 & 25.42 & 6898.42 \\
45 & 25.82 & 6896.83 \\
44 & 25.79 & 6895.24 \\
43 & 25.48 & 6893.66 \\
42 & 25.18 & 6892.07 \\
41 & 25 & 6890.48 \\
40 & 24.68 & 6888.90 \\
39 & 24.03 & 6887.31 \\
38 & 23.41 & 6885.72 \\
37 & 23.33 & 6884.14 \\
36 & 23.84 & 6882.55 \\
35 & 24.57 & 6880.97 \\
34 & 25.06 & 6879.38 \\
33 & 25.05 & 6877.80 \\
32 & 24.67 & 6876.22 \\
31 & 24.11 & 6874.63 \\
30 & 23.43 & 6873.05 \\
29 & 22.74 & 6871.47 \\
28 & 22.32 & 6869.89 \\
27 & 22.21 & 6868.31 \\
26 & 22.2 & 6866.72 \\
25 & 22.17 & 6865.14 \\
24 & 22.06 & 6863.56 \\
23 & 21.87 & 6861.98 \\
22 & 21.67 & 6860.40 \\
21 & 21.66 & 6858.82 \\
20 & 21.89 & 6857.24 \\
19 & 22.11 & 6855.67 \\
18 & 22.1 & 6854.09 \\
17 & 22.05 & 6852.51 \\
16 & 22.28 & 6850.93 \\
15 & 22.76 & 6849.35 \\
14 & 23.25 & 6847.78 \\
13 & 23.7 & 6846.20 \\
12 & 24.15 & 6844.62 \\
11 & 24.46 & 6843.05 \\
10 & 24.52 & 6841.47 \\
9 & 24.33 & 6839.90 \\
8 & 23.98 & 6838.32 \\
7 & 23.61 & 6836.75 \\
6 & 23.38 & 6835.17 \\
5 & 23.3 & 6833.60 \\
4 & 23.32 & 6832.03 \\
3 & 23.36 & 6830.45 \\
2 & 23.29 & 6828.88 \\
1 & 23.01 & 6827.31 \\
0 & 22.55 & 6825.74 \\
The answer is 0.42 mag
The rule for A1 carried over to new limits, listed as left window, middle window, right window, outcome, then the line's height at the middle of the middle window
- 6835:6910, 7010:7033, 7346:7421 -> -0.23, 32.5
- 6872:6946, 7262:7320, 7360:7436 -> 0.11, 48.5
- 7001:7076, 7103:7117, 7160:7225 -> 0.12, 35.3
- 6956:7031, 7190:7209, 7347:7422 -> 0.44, 45.7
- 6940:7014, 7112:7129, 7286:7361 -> 0.32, 40.7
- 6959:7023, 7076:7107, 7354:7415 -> 0.31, 41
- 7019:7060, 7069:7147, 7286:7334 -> 0.42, 43.5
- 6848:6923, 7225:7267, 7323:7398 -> 0.20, 45.2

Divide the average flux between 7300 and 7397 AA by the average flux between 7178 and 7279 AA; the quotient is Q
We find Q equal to 1.45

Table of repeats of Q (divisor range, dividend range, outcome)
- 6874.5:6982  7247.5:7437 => 1.65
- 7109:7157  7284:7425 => 1.87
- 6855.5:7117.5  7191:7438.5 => 1.39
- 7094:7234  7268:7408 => 1.68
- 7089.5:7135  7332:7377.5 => 1.80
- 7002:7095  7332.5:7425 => 1.39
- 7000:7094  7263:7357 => 1.21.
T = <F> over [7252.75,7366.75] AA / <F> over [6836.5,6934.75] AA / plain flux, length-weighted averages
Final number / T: 1.84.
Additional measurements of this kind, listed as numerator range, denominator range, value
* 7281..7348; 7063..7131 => 1.51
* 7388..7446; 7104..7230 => 1.90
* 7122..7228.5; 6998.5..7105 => 0.77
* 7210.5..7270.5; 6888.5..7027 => 1.11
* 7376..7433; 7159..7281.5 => 1.61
